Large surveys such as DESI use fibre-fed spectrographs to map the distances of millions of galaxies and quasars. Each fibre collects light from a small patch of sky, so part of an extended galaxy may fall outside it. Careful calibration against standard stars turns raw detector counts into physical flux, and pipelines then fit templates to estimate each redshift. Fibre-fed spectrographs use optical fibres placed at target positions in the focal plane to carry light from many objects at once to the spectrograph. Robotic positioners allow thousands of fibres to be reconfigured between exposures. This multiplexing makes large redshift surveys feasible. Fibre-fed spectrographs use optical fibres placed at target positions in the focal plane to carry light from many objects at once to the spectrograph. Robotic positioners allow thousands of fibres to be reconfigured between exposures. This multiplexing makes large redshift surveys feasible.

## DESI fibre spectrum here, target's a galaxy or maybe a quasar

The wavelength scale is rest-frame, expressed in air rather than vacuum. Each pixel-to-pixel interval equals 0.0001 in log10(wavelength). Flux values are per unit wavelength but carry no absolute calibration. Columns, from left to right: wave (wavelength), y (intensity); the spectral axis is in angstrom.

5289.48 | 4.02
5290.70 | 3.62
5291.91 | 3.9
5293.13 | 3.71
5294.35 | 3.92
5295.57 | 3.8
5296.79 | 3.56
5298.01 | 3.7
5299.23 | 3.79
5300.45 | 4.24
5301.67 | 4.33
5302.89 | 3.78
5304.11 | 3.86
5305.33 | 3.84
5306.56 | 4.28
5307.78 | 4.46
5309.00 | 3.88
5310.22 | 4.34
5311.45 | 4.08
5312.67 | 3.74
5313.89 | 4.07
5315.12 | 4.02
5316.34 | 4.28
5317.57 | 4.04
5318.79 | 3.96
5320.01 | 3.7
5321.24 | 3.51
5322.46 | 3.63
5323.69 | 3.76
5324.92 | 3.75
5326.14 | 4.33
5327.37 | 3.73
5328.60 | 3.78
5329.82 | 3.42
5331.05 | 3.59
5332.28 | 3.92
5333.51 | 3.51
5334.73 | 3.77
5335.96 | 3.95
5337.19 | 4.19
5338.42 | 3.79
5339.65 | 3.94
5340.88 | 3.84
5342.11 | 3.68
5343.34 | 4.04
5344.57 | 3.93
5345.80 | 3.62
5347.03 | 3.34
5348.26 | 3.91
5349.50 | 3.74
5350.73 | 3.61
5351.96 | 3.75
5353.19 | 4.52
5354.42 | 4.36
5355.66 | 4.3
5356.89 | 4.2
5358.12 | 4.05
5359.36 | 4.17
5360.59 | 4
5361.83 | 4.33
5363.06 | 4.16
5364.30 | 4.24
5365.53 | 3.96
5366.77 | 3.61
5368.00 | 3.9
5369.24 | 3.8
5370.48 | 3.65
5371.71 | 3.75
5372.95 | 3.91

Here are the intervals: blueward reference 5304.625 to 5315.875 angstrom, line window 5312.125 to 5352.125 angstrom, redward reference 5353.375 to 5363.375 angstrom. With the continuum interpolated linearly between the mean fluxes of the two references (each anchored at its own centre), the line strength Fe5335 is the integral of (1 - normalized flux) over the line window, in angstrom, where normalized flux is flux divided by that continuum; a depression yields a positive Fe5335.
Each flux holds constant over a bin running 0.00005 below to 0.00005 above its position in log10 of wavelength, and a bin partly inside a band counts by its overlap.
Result 3.1 angstrom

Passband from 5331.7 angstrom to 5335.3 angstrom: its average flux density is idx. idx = 3.74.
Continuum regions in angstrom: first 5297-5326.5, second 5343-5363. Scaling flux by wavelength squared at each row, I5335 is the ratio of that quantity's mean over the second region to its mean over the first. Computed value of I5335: 1.02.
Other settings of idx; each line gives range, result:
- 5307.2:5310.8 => 4.23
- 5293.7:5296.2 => 3.85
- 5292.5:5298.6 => 3.74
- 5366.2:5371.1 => 3.75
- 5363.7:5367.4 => 3.94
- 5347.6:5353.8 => 3.9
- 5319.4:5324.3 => 3.65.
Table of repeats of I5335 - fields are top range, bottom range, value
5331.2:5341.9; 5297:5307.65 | 0.98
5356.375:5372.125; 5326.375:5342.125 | 1.06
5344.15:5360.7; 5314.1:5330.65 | 1.04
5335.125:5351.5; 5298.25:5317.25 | 0.95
